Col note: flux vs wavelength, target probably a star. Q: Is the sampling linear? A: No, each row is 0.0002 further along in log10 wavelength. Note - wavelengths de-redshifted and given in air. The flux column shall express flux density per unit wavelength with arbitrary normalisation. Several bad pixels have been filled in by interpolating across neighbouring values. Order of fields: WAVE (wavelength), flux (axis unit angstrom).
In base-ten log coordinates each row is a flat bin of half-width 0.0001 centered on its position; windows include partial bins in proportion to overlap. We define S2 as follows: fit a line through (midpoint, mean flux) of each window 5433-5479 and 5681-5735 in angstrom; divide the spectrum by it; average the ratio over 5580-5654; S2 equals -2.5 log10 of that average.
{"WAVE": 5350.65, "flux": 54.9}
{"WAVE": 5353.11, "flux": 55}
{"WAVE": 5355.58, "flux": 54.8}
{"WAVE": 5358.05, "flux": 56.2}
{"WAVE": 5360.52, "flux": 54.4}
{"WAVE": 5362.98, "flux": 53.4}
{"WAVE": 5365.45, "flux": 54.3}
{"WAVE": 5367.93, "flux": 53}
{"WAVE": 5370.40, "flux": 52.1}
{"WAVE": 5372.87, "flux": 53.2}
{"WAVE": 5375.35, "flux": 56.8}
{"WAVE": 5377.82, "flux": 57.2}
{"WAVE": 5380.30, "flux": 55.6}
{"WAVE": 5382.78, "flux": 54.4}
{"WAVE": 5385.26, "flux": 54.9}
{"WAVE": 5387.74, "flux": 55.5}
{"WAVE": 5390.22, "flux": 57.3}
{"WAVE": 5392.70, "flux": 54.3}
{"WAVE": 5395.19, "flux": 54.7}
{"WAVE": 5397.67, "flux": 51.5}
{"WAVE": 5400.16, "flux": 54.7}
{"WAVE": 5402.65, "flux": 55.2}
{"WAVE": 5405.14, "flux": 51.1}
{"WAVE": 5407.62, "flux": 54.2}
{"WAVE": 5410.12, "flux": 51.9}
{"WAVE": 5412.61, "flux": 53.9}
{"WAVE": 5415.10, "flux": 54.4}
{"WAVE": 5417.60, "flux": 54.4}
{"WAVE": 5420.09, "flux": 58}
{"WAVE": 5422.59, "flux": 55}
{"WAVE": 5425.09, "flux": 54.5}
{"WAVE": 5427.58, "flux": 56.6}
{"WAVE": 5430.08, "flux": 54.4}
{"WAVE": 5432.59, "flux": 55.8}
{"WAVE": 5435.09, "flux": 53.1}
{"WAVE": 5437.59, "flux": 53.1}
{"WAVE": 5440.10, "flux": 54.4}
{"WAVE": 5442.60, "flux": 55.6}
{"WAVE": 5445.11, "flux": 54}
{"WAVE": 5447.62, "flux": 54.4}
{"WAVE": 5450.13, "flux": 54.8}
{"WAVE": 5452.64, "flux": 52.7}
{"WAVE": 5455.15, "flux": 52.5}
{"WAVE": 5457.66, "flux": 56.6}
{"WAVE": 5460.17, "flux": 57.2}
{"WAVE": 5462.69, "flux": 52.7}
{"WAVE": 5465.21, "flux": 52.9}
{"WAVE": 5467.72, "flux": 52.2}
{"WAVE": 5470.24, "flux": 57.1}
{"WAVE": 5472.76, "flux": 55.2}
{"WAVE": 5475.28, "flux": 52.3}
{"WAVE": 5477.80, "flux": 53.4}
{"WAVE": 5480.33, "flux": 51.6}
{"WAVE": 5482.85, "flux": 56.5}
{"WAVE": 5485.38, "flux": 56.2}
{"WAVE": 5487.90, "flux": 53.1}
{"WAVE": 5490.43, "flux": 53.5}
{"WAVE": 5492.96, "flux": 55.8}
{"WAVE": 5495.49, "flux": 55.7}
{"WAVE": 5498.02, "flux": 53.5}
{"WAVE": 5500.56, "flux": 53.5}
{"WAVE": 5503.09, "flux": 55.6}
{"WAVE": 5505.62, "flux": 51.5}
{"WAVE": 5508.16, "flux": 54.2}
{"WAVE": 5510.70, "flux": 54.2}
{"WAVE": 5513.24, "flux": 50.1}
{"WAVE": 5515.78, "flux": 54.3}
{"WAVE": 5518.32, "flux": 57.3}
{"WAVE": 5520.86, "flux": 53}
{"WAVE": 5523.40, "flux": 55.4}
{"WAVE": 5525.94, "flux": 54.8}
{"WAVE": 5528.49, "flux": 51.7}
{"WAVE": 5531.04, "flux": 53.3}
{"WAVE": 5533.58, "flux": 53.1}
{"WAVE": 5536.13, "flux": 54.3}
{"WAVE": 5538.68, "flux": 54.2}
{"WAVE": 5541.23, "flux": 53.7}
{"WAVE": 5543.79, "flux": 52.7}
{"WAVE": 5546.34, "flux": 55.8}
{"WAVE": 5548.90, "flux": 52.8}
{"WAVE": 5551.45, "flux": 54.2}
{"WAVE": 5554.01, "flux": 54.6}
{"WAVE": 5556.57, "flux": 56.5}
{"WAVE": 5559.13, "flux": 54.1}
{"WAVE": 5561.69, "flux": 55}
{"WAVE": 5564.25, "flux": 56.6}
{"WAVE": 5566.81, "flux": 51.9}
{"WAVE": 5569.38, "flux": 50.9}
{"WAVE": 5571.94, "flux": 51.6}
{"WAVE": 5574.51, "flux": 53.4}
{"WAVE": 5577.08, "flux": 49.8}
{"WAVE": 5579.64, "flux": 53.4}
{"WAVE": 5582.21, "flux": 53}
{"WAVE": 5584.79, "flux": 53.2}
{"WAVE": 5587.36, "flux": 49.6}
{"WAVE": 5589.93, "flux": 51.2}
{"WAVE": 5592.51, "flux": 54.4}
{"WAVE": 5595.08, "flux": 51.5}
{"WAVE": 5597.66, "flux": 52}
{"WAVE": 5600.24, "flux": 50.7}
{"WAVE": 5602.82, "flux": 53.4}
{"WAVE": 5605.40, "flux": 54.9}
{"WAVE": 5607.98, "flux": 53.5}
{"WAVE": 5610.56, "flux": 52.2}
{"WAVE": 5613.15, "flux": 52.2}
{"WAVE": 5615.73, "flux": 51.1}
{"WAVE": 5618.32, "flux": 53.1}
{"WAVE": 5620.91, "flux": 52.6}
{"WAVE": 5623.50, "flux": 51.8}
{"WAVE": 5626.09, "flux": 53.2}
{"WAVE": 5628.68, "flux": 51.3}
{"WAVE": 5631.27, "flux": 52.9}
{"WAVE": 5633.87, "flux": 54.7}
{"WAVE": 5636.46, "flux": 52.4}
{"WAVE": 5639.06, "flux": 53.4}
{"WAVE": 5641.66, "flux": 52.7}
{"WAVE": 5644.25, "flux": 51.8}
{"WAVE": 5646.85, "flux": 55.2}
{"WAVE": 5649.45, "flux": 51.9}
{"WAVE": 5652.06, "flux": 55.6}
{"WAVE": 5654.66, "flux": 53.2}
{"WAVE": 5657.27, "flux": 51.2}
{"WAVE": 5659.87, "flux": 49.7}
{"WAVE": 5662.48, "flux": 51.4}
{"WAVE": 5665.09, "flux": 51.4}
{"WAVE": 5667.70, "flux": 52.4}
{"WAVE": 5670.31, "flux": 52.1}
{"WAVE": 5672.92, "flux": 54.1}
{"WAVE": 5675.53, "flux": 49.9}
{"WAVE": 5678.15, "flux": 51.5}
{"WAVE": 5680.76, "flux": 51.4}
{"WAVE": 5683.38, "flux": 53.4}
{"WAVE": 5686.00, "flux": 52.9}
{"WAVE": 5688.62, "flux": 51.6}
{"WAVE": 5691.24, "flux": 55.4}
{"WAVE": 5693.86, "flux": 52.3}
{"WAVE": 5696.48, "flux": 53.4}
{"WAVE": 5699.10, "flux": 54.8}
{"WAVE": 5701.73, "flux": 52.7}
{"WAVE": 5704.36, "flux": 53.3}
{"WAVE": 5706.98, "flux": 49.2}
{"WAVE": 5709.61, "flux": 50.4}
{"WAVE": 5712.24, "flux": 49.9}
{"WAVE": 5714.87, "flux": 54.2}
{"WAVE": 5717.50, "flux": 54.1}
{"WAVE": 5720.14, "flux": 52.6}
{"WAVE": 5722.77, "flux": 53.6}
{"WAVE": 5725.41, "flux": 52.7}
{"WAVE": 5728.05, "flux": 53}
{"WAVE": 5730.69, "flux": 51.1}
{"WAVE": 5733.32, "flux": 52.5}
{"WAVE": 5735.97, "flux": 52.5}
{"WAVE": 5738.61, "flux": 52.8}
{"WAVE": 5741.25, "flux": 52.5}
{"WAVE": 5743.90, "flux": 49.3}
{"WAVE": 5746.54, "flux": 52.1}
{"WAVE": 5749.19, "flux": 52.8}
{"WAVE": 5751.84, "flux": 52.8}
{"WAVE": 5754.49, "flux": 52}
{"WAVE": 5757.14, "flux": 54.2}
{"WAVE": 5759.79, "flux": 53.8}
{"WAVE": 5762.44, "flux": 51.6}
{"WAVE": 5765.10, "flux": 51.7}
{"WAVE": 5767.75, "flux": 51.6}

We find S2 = 0.01 mag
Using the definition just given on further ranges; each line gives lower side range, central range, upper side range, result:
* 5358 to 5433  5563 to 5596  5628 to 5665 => 0.017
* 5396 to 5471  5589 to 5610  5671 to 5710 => 0.008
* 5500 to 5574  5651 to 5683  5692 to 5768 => 0.018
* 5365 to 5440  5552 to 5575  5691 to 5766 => -0.007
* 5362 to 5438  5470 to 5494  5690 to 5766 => -0.007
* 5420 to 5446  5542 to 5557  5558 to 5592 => -0.025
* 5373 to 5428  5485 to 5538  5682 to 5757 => 0.000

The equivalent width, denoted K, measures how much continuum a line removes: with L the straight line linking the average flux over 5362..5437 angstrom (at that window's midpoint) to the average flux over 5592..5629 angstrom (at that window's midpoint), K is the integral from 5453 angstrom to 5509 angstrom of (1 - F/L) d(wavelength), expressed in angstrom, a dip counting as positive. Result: -0.5 angstrom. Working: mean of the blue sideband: 54.5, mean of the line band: 54.2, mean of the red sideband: 52.5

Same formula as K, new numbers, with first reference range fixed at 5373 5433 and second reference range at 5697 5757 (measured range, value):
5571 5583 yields 0.28 angstrom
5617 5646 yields 0.18 angstrom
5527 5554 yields 0.06 angstrom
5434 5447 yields 0.11 angstrom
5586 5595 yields 0.28 angstrom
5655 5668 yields 0.39 angstrom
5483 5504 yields -0.23 angstrom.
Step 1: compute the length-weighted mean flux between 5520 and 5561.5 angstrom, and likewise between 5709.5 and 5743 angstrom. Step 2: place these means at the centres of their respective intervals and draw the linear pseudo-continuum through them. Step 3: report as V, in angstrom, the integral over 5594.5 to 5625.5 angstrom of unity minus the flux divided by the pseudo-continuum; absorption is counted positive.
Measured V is 0.6 angstrom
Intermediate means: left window 54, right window 52.5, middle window 52.4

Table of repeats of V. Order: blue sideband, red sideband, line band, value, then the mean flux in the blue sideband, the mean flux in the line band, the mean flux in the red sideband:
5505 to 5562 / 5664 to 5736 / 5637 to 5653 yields -0.1 angstrom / 54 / 53.3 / 52.4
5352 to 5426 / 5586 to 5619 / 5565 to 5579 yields 0.2 angstrom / 54.5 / 51.8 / 52.3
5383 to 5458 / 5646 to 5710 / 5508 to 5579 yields -0.3 angstrom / 54.4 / 53.7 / 52.4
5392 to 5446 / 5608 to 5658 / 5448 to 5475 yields -0.2 angstrom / 54.3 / 54.3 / 52.8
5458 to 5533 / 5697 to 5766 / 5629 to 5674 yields 0.3 angstrom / 54.1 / 52.7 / 52.4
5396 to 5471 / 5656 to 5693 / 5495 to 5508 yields -0.1 angstrom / 54.3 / 53.9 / 52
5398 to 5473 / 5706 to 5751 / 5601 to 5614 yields 0.0 angstrom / 54.4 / 53.2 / 52.1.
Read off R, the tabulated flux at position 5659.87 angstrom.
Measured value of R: 49.7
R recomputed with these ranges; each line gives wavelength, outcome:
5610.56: 52.2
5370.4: 52.1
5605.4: 54.9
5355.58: 54.8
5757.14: 54.2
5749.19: 52.8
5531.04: 53.3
